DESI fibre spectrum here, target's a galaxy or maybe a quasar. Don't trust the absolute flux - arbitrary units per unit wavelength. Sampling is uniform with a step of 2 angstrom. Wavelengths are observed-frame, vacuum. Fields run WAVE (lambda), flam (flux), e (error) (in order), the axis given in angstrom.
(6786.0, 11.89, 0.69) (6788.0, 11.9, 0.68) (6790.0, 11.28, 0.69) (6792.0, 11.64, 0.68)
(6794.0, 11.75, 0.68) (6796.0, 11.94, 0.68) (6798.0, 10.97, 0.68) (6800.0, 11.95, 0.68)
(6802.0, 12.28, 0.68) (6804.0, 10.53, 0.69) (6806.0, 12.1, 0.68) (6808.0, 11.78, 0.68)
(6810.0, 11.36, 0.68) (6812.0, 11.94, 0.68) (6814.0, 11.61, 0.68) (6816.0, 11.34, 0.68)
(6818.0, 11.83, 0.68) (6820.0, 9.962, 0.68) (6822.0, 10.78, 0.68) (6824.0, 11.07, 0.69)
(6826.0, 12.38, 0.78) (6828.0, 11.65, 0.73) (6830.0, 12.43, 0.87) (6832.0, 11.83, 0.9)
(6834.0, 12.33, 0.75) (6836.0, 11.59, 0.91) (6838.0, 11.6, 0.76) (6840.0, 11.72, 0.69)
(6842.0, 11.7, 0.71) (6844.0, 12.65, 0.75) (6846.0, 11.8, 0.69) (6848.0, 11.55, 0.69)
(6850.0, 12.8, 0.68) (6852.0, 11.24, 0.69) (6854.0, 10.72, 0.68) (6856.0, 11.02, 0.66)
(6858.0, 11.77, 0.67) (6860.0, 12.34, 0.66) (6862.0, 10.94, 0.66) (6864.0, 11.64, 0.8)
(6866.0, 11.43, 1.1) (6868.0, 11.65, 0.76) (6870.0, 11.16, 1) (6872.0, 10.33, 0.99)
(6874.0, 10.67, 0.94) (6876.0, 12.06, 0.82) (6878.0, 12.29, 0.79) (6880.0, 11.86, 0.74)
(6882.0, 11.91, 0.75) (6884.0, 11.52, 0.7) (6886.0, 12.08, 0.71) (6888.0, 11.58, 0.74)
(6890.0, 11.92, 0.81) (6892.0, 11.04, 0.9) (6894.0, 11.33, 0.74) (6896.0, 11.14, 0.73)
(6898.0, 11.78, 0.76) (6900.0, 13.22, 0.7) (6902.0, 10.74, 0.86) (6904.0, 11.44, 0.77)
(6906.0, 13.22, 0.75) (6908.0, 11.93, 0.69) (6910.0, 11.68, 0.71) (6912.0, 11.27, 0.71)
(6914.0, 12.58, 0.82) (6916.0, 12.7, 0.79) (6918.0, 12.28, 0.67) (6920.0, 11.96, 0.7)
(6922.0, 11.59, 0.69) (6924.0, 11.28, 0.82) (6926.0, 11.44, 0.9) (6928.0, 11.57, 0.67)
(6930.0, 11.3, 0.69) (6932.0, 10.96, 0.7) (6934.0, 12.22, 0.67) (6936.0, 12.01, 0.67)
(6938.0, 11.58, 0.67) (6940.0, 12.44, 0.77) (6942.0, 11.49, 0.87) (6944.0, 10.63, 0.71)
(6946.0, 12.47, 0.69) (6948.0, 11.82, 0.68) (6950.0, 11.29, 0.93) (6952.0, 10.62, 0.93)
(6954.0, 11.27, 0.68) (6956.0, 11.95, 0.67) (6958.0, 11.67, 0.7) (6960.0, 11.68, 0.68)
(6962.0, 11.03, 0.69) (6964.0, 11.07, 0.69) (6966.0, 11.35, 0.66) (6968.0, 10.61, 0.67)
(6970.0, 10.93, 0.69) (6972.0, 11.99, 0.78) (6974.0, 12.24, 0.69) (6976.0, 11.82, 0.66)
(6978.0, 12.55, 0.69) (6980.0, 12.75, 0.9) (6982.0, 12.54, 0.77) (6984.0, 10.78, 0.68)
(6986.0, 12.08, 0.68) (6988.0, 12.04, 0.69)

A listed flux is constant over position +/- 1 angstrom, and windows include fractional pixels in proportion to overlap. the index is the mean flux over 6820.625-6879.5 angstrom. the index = 11.6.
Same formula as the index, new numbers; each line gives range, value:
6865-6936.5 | 11.7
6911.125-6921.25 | 12.2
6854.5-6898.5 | 11.5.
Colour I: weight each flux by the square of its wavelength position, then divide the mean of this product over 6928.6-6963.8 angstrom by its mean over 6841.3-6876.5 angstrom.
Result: 1.03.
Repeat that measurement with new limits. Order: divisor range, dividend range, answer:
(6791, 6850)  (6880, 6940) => 1.04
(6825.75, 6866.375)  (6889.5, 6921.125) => 1.03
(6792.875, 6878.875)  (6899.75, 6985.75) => 1.04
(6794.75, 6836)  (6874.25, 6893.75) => 1.03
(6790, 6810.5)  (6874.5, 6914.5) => 1.04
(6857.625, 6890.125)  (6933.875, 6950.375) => 1.04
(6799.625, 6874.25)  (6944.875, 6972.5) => 1.02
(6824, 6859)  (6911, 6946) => 1.02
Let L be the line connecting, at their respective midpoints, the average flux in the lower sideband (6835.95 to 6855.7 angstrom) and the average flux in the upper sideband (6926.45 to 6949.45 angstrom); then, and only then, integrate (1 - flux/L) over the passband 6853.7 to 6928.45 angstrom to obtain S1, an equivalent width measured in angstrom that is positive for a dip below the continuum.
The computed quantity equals 0.2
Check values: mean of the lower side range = 11.7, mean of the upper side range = 11.7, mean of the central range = 11.7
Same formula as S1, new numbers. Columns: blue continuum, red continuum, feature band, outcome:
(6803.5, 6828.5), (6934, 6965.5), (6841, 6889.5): -0.6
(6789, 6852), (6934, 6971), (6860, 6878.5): 0.3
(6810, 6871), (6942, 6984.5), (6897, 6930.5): -0.9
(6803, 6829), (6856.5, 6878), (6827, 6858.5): -1.0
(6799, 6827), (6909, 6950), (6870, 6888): 0.1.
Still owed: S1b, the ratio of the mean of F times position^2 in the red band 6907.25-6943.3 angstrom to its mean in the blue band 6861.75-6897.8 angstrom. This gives 1.0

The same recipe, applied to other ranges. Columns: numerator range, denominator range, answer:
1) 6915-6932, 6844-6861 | 1.02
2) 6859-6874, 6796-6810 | 0.99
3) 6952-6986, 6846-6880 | 1.04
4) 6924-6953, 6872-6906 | 1.00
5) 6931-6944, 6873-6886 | 1.01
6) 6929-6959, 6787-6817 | 1.04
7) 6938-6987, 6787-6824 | 1.06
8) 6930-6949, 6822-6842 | 1.03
